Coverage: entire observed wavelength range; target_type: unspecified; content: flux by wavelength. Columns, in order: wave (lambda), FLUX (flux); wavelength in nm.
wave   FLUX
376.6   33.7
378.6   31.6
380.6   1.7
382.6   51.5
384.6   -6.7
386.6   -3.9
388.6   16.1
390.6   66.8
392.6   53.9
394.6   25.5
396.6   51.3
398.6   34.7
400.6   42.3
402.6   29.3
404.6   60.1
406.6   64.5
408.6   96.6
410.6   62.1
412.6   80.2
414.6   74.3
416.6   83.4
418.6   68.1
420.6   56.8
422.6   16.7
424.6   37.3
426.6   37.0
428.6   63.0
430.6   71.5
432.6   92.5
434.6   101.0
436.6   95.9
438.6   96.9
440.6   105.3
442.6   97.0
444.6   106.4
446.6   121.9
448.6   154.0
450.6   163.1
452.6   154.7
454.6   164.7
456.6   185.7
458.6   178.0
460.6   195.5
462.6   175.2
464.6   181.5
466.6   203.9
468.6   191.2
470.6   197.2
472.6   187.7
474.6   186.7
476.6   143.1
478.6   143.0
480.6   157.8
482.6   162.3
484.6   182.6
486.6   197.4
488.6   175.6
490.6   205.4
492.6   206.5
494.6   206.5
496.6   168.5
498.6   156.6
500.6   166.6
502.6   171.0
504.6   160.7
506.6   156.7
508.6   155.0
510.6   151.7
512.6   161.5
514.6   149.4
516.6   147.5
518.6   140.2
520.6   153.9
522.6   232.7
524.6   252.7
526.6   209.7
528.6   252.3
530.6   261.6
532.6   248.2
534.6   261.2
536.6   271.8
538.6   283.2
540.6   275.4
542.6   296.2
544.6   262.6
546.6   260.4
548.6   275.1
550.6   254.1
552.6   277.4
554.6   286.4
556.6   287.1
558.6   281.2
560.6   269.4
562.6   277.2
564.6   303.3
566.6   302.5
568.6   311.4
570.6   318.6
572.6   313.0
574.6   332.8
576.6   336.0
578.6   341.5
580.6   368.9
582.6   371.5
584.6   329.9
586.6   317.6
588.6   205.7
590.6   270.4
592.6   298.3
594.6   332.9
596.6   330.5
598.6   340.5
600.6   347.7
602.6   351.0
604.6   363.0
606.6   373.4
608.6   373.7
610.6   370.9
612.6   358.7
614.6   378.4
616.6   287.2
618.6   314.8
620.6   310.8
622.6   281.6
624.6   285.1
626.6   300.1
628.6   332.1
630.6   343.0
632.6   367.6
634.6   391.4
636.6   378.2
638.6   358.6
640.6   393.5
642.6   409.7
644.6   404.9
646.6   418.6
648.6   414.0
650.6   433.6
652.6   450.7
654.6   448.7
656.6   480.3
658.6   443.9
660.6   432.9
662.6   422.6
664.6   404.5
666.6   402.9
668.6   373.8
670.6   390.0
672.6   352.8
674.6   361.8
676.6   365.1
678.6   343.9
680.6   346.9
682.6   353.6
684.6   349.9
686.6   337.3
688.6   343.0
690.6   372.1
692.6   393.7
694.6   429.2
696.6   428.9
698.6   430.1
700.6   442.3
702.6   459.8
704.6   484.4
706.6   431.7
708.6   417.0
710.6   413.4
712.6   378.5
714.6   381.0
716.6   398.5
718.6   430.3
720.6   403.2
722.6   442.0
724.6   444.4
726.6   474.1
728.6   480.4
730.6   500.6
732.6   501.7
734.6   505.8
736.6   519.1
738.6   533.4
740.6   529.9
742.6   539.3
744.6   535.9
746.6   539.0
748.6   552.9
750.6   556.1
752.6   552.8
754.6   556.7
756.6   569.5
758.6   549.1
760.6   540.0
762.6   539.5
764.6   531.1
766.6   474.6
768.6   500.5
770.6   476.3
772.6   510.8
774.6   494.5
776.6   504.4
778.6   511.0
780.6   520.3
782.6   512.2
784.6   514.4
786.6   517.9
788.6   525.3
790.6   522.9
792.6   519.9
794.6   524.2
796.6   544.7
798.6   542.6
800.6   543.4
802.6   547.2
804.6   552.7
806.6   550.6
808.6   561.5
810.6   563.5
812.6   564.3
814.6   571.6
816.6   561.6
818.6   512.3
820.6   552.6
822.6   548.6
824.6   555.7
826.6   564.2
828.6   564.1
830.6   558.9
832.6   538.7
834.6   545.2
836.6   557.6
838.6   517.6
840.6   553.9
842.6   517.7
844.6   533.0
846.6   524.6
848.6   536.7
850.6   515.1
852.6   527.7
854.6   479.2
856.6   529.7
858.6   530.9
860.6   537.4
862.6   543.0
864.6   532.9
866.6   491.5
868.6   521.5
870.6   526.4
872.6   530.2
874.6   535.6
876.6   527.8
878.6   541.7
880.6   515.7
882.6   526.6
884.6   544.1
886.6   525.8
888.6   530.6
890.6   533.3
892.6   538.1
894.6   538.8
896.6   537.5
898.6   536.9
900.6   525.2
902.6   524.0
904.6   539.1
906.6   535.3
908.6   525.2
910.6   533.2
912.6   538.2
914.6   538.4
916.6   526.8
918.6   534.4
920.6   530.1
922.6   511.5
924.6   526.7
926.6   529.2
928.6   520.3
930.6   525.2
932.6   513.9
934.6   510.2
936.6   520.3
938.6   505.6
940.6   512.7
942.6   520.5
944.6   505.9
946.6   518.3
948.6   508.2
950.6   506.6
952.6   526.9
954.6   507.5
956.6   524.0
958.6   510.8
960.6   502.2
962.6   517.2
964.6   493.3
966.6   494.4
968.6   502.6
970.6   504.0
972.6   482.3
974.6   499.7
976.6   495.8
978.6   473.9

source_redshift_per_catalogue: 0.00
